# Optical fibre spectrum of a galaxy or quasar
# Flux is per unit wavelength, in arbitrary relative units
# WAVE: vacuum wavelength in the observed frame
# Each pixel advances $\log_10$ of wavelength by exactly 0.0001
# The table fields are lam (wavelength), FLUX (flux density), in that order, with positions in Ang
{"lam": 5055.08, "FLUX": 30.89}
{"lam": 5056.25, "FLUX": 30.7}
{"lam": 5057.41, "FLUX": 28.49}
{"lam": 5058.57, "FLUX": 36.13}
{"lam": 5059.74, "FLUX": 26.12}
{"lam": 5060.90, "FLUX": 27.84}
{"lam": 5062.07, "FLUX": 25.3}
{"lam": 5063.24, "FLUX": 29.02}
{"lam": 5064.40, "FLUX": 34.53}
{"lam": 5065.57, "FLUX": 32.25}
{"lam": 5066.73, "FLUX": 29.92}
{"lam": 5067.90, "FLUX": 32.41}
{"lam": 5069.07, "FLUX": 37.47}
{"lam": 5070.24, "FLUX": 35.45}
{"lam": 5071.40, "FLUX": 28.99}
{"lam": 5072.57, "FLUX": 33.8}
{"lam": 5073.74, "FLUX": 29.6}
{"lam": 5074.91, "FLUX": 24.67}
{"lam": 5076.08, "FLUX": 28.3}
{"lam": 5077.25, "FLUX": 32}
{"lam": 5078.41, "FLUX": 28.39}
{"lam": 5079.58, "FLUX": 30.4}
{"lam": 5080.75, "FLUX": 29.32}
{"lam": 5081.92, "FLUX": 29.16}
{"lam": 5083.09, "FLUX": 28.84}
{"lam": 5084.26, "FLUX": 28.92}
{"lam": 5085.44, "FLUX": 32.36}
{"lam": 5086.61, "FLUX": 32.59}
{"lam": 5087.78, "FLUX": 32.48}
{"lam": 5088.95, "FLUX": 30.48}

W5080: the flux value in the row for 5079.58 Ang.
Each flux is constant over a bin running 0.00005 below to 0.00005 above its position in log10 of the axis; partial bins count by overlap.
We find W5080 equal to 30.4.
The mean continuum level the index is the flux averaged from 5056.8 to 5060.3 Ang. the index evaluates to 30.3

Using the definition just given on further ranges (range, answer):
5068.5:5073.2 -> 33.9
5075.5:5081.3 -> 29.7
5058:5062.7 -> 28.8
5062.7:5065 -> 31.9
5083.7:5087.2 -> 31.2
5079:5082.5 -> 29.6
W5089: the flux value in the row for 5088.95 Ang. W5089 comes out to 30.48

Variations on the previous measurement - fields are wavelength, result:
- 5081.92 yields 29.16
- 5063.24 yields 29.02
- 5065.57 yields 32.25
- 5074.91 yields 24.67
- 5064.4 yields 34.53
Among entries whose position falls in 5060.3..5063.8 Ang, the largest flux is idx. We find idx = 29.02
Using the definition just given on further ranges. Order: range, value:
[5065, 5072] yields 37.47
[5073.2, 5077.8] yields 32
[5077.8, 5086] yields 32.36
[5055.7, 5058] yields 30.7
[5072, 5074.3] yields 33.8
